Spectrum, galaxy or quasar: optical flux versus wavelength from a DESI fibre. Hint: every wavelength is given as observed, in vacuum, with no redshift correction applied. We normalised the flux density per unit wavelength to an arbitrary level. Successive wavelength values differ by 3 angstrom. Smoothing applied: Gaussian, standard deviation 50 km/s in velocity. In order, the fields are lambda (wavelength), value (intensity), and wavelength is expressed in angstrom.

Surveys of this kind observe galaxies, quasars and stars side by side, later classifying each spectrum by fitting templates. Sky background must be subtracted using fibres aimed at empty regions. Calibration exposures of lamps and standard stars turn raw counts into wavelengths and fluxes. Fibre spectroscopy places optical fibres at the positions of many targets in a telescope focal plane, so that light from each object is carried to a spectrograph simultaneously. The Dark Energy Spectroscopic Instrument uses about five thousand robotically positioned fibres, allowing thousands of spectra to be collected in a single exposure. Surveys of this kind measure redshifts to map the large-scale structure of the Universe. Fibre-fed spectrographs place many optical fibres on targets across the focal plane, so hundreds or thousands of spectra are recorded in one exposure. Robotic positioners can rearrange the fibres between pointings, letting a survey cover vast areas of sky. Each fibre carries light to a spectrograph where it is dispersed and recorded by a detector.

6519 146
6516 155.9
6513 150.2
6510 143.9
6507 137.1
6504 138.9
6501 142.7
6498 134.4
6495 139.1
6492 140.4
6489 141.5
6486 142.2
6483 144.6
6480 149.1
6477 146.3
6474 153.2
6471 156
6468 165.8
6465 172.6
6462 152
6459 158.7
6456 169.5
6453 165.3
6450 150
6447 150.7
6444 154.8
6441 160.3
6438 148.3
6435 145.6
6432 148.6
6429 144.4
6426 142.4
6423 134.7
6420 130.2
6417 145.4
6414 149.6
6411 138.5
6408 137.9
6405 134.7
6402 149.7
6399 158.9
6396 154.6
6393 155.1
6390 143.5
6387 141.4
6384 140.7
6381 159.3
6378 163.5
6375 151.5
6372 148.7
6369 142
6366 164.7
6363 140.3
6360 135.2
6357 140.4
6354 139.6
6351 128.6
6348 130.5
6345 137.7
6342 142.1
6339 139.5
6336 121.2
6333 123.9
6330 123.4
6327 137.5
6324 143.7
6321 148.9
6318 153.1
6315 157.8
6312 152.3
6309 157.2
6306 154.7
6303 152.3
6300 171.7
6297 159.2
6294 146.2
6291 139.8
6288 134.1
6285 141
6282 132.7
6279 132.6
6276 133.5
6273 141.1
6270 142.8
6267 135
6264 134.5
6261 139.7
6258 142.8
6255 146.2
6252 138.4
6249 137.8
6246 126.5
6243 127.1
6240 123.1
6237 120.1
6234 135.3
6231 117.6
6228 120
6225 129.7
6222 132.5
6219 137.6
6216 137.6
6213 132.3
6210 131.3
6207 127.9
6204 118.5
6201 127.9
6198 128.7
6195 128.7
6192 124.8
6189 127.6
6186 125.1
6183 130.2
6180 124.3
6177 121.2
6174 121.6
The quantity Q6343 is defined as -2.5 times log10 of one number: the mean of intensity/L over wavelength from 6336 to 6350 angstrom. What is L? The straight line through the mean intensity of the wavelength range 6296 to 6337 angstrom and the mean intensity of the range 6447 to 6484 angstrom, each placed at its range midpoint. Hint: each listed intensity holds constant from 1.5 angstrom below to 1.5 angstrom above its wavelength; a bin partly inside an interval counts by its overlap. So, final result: 0.10 mag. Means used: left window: 147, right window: 157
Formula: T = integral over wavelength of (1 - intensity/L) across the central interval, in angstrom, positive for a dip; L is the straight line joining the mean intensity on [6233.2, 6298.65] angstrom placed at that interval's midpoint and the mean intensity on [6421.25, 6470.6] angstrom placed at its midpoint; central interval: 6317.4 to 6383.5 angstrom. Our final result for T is 1.6 angstrom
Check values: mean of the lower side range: 137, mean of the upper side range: 154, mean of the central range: 141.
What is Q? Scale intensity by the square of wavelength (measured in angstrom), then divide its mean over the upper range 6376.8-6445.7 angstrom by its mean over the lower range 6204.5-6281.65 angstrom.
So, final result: 1.2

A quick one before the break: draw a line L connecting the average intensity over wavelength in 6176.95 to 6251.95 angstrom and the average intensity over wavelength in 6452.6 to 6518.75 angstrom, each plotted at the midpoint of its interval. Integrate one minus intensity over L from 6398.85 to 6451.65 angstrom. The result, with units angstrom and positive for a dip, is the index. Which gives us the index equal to -0.25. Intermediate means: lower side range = 128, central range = 146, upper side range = 150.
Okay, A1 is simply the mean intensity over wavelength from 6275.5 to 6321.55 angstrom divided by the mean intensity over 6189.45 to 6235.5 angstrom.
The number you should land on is 1.2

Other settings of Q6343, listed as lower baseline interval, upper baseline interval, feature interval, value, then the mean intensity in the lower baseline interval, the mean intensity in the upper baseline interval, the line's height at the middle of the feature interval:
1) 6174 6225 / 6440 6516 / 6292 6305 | -0.15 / 128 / 150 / 136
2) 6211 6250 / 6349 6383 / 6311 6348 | 0.02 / 129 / 146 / 142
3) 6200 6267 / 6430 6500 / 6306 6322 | -0.12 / 131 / 152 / 138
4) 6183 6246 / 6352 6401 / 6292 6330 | -0.09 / 128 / 149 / 140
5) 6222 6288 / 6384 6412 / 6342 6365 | 0.04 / 133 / 146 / 142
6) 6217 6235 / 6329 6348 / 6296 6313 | -0.21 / 129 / 131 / 131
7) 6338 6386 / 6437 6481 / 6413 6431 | 0.08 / 144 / 157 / 152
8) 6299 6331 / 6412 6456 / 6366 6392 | 0.00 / 150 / 149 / 149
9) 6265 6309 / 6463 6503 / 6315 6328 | -0.02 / 144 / 148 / 145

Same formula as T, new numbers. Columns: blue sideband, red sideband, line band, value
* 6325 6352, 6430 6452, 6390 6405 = -0.88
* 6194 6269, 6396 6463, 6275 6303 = -1.59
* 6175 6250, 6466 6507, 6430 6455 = -1.80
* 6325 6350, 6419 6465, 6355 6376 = -1.30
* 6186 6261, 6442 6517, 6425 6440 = 0.01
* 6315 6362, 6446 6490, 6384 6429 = 0.71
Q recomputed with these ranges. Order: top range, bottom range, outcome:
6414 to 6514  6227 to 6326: 1.12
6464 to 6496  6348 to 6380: 1.07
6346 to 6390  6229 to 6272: 1.13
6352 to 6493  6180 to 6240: 1.25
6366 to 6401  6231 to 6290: 1.17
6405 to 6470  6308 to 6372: 1.10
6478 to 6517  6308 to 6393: 1.04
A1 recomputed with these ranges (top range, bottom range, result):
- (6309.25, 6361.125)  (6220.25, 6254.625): 1.08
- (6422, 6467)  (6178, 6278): 1.17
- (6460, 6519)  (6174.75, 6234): 1.16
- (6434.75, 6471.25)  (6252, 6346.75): 1.11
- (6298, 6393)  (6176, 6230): 1.13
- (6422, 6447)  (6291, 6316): 0.95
